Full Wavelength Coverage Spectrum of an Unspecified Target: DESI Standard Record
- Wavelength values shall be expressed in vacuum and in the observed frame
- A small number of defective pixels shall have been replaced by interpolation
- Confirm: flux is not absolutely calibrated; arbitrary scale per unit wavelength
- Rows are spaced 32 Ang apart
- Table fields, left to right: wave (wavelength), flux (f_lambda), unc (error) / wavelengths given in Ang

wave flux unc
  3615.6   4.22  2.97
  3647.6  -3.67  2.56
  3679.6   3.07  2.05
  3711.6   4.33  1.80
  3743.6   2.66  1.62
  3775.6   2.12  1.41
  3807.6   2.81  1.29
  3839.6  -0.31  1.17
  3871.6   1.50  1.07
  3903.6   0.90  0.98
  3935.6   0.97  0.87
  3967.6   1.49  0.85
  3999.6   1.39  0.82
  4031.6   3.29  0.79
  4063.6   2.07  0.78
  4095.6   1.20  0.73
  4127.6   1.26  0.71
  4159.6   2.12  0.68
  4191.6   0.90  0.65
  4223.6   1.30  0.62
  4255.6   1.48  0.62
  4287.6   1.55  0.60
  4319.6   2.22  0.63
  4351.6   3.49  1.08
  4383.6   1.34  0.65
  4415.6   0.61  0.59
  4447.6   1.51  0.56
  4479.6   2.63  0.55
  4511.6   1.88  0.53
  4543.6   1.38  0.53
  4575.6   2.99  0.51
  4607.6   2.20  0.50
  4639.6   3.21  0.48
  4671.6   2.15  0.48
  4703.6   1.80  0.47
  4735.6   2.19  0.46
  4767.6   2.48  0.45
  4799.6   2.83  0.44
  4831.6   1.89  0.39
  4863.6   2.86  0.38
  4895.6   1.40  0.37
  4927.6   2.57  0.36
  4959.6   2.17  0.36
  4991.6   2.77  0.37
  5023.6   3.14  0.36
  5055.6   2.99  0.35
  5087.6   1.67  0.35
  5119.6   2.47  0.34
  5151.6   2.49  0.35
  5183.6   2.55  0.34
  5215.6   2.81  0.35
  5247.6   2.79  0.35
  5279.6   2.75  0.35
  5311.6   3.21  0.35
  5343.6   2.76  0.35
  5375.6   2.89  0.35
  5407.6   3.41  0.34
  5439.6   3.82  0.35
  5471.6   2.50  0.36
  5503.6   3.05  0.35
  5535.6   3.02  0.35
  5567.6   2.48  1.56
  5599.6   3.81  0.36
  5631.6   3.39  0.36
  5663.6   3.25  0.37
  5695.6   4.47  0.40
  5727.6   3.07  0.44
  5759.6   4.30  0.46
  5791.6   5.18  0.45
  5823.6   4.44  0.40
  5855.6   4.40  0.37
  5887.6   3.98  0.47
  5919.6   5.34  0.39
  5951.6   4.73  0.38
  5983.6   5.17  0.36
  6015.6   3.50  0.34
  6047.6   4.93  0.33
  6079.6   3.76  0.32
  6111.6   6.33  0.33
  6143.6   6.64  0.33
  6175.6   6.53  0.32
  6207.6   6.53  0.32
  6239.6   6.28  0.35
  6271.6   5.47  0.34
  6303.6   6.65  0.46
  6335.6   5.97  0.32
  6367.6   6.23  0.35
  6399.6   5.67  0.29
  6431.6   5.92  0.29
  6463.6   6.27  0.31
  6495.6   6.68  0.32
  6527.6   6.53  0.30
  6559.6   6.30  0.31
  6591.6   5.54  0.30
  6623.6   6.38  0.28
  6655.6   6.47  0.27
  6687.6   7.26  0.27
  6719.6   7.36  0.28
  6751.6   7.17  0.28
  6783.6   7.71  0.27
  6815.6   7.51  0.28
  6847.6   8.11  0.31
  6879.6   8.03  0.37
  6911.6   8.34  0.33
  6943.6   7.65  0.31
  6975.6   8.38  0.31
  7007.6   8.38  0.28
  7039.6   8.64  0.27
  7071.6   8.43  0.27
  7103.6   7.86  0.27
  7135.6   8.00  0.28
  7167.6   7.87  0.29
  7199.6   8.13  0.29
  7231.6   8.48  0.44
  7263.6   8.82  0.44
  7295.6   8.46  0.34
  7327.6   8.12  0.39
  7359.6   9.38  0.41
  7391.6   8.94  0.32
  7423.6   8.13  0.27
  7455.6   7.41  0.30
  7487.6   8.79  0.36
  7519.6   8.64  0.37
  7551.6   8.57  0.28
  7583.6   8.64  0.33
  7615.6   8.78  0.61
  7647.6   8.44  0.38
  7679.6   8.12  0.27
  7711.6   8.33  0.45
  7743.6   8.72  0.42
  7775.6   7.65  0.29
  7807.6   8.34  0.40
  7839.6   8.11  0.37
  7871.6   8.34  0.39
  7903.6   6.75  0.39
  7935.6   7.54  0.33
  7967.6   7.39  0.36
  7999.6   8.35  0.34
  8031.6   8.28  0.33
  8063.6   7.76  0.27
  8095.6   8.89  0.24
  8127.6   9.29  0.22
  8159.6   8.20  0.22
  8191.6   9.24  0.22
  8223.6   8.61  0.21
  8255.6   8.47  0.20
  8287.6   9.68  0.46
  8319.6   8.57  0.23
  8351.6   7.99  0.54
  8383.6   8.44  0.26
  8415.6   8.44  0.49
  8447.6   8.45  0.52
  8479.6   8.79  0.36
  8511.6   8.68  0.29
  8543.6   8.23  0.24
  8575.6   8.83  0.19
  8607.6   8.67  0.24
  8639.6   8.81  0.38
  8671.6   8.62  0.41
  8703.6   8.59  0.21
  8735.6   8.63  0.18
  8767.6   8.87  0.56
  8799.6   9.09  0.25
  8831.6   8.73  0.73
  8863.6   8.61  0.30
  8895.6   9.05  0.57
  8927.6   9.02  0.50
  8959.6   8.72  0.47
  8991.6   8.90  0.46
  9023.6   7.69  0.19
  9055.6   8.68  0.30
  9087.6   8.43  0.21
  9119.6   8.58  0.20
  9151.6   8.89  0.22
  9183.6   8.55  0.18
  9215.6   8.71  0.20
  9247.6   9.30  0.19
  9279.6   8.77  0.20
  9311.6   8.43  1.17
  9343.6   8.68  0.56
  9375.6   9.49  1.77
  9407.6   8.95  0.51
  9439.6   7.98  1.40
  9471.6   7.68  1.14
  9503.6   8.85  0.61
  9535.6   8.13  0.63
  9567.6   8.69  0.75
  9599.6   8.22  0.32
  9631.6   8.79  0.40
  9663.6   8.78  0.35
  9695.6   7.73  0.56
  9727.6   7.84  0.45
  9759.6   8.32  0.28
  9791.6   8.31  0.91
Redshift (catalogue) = 0.53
